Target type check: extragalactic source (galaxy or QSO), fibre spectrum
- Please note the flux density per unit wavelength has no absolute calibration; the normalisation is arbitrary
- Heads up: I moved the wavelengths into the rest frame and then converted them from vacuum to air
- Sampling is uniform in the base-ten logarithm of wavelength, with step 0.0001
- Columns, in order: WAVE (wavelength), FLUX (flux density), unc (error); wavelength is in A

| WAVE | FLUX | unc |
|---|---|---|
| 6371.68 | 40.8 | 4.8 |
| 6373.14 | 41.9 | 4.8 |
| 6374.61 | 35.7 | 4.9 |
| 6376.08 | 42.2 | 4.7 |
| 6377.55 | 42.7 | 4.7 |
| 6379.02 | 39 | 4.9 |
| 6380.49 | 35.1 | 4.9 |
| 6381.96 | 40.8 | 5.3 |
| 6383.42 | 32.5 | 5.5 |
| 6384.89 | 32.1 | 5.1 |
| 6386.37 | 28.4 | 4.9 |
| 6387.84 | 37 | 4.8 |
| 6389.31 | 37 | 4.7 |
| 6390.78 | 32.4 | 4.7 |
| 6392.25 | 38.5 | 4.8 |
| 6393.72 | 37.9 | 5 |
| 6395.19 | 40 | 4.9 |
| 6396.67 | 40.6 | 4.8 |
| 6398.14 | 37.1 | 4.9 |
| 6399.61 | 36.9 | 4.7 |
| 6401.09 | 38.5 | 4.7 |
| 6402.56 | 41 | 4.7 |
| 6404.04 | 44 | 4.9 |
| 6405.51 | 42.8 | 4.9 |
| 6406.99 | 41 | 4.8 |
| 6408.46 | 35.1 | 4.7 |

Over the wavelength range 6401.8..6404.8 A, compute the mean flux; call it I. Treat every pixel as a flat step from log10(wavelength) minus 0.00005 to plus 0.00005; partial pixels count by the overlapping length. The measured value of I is 42.5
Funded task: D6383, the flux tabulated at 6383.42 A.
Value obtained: 32.5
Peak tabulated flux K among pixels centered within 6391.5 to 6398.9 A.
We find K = 40.6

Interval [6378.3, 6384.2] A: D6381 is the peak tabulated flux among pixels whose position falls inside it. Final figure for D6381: 40.8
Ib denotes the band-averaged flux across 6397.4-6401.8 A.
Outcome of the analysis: 37.5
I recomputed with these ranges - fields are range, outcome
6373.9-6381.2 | 38.9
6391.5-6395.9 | 38.8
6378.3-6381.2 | 37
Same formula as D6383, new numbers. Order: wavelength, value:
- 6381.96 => 40.8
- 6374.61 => 35.7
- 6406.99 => 41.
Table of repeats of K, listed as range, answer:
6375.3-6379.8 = 42.7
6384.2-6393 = 38.5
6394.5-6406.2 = 44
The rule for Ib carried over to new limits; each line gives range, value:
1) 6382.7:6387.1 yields 30.9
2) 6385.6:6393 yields 34.6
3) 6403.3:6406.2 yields 43.4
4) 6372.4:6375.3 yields 38.9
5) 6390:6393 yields 35.5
